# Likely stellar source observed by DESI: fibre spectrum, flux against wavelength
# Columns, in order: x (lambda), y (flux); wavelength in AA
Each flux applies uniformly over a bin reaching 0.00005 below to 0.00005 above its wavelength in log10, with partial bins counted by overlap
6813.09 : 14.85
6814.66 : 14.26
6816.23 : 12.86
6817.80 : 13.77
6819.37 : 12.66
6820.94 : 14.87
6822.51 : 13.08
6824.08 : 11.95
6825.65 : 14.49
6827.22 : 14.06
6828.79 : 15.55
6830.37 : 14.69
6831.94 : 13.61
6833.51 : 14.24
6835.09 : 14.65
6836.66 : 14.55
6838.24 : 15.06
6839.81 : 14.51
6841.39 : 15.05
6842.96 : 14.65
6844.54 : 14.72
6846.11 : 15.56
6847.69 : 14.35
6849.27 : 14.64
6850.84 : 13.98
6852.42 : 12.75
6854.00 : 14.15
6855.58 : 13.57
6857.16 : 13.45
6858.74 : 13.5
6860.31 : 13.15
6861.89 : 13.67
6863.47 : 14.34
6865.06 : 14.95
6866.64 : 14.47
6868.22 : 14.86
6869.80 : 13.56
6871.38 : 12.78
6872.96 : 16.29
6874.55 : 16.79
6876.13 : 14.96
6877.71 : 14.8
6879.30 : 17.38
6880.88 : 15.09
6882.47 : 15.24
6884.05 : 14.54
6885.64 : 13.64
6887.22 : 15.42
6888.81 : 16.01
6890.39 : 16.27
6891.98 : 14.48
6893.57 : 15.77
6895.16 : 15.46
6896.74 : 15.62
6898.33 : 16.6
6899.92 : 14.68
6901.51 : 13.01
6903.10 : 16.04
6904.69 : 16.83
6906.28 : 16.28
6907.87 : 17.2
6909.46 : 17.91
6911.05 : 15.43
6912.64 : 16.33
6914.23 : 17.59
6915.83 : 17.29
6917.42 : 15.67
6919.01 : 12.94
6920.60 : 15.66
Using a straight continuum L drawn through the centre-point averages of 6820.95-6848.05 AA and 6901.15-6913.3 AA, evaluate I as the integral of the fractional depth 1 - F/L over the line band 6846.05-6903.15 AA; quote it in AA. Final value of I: 2.6 AA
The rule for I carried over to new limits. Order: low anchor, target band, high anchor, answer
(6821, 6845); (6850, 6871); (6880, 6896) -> 1.30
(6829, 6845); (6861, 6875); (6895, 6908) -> 0.51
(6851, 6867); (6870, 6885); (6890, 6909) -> -0.58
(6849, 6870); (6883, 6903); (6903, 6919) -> 0.57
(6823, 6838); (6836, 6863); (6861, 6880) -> 0.60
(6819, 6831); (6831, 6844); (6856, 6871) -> -0.55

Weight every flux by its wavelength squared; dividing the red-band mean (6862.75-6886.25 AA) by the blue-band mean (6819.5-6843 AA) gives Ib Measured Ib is 1.1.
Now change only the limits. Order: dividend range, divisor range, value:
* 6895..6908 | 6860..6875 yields 1.10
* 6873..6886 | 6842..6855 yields 1.08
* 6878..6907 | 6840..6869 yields 1.10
